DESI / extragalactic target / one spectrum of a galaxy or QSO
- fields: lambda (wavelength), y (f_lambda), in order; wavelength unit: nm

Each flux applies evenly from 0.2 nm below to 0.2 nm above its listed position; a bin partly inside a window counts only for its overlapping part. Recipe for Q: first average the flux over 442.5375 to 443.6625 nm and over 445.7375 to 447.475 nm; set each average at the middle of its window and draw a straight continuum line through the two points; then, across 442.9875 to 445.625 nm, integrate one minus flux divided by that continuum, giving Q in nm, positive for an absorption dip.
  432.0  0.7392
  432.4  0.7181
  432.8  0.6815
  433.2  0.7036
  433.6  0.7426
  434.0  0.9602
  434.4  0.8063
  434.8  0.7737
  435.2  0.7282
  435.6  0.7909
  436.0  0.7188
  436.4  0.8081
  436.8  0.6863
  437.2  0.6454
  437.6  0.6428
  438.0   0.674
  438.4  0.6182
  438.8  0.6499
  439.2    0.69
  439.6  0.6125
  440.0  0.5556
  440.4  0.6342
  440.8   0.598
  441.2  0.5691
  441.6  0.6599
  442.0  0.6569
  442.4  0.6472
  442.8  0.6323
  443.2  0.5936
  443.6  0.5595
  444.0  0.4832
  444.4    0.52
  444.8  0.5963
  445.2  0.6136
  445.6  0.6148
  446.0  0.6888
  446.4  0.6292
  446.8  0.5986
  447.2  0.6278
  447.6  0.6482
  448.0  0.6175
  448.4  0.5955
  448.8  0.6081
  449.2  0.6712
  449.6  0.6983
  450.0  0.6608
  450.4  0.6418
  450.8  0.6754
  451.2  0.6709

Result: 0.21 nm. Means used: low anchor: 0.602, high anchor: 0.636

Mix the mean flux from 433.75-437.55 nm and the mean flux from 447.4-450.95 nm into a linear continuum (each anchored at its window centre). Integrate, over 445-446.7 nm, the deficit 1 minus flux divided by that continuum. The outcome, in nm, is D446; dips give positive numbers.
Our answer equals 0.10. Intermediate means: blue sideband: 0.763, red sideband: 0.646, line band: 0.634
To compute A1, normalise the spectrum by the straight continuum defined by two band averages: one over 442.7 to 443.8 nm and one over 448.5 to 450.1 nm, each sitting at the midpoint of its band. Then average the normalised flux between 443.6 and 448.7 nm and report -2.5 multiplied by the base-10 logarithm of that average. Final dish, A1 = 0.04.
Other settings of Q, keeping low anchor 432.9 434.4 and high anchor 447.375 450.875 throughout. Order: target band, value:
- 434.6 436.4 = 0.04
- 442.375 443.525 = 0.15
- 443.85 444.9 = 0.25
